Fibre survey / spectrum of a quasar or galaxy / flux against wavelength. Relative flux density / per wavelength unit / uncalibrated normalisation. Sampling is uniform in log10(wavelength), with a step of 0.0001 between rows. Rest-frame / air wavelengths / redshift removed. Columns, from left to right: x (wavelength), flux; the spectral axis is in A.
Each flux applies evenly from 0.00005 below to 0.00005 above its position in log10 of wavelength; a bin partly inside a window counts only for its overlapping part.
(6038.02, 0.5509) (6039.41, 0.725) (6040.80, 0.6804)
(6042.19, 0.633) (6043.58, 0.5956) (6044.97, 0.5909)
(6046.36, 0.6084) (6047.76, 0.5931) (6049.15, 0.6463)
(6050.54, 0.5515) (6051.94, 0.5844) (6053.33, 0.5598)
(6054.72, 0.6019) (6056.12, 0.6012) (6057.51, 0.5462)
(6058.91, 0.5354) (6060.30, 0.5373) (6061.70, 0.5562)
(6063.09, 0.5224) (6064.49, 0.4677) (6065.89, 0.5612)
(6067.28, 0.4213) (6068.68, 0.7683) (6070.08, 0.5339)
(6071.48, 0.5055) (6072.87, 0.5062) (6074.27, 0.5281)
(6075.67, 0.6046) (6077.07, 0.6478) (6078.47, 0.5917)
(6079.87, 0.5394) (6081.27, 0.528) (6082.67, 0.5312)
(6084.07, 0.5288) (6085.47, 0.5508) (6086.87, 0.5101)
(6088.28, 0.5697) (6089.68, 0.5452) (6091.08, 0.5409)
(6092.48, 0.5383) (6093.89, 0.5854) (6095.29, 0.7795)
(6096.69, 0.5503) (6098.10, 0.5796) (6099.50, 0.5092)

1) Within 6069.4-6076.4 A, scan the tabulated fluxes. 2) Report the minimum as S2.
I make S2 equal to 0.5055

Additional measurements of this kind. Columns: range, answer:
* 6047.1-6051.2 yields 0.5515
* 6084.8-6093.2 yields 0.5101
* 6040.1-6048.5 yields 0.5909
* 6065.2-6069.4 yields 0.4213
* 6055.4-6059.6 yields 0.5354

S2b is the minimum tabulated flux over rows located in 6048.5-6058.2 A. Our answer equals 0.5462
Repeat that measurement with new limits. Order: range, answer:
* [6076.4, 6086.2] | 0.528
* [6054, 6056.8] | 0.6012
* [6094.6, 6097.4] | 0.5503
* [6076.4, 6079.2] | 0.5917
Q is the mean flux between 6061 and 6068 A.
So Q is 0.506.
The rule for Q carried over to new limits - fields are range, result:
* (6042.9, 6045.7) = 0.594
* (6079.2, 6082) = 0.534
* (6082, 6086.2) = 0.537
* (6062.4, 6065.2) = 0.494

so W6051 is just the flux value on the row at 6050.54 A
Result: 0.5515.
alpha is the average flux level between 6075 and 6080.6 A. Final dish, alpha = 0.595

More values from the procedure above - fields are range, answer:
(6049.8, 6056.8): 0.58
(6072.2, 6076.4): 0.547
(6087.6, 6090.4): 0.558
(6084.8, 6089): 0.543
